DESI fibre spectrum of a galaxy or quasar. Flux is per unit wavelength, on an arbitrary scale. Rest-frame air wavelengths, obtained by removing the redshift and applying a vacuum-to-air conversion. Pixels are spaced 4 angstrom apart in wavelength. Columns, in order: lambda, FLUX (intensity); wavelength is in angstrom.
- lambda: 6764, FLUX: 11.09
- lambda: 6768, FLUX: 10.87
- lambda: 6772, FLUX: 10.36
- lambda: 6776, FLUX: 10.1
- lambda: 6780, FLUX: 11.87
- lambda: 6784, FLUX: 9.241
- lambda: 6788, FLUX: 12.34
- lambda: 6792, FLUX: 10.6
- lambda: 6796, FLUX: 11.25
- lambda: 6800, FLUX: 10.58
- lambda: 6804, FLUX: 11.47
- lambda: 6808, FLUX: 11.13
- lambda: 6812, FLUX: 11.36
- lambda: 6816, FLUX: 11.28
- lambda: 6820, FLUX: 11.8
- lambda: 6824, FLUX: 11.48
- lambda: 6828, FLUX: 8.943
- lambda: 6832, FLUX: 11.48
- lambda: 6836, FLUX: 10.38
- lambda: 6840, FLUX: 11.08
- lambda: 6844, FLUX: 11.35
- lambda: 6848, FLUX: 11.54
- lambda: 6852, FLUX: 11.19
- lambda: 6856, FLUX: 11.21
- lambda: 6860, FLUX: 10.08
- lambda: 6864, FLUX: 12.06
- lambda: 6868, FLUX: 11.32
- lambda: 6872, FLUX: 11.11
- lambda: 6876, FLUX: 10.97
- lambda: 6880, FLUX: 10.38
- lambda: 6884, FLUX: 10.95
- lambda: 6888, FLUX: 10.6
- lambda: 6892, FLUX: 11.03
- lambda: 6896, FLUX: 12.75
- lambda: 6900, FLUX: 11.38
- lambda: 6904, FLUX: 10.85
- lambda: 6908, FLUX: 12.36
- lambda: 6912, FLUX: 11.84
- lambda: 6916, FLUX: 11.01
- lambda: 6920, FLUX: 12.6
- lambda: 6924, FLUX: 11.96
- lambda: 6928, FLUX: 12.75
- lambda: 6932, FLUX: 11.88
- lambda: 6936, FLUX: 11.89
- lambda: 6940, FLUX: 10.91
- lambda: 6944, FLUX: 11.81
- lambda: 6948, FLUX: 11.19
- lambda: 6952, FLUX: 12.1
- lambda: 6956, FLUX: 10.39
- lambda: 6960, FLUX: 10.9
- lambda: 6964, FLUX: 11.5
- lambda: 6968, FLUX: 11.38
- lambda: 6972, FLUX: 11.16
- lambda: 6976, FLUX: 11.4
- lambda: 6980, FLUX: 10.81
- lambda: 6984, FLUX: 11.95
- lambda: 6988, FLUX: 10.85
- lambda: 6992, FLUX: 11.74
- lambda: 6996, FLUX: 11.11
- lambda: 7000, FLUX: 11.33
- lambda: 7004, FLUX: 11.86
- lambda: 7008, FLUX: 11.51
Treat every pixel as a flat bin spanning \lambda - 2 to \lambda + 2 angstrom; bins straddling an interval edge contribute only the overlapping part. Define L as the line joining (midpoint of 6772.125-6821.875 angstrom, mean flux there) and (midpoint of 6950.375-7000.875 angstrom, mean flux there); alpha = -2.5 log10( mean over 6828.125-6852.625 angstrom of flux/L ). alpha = 0.01 mag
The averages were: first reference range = 11.1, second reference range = 11.3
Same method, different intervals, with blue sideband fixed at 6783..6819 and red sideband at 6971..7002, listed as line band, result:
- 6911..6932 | -0.075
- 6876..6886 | 0.045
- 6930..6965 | -0.013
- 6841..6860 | -0.003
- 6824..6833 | 0.078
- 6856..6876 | 0.004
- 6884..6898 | -0.018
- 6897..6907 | -0.019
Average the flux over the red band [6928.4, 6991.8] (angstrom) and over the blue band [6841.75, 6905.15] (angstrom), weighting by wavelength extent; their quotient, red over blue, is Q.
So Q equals 1.0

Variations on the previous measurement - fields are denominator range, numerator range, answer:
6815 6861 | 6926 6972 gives 1.05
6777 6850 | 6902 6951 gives 1.06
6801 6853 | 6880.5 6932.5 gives 1.05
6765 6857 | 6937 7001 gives 1.03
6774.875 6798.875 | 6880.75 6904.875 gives 1.03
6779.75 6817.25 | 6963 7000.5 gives 1.02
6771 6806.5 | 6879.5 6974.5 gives 1.06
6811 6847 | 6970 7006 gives 1.03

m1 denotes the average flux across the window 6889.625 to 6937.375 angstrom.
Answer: 11.8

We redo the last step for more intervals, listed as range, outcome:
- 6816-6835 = 10.9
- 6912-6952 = 11.8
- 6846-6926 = 11.4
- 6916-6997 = 11.5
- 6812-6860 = 11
